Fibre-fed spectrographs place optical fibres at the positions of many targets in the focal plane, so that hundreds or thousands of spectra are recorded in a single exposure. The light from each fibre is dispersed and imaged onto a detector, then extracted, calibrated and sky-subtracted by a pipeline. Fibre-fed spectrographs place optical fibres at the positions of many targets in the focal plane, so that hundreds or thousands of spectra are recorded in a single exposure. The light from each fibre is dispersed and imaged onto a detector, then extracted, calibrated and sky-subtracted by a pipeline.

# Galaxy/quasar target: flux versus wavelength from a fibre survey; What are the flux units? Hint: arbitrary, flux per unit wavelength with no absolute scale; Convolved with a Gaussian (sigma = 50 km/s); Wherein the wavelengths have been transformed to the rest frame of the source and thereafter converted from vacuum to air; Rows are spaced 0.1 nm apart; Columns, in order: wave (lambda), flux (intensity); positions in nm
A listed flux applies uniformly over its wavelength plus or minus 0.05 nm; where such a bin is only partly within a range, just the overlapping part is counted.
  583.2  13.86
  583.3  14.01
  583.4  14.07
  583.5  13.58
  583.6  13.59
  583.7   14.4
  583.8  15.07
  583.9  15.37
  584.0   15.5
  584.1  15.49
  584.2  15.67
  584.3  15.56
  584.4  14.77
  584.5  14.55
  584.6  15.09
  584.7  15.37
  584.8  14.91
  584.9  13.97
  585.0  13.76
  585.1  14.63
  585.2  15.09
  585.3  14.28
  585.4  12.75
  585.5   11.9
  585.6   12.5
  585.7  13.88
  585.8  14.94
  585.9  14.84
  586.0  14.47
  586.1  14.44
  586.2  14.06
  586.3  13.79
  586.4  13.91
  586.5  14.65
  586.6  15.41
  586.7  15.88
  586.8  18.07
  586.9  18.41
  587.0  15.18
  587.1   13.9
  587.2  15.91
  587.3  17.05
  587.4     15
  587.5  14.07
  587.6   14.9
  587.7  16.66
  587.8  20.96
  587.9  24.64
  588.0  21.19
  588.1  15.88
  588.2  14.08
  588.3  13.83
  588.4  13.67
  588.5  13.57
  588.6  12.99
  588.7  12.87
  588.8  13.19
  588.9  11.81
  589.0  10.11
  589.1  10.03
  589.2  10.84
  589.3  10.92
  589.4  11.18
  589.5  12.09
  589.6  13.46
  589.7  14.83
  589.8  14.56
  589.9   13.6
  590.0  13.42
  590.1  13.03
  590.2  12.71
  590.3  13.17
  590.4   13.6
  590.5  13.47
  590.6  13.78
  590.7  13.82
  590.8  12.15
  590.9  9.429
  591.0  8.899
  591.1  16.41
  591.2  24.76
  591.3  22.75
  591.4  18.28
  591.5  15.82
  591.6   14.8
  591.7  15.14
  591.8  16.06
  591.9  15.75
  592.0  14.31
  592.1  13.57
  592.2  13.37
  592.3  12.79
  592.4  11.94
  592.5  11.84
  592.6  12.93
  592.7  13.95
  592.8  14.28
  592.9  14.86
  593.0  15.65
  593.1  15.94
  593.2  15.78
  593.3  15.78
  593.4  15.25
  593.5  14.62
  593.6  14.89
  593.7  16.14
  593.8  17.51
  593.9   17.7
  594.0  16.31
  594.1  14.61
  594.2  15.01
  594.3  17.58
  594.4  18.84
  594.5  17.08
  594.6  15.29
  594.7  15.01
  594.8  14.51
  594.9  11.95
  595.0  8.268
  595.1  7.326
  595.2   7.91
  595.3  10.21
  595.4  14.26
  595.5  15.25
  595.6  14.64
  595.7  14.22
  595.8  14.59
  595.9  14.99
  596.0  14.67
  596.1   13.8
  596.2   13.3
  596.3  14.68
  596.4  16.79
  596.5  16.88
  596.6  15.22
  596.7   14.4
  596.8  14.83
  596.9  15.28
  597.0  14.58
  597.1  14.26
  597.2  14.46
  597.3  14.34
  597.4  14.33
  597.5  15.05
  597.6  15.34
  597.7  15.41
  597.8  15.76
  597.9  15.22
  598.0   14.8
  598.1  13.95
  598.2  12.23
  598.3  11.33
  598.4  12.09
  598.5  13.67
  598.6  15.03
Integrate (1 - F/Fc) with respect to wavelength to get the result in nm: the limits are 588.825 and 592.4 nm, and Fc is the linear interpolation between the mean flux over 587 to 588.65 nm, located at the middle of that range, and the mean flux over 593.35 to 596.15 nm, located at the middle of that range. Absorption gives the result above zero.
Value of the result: 0.36 nm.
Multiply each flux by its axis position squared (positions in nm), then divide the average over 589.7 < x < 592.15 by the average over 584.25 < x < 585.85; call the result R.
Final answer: 1.1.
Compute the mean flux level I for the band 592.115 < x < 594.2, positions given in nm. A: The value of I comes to 14.8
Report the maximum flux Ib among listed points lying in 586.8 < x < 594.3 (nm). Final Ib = 24.76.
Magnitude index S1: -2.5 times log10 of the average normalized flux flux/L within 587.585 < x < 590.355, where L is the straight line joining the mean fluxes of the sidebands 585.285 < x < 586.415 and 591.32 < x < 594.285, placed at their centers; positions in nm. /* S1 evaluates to 0.02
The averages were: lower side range 13.8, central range 14.1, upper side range 15.1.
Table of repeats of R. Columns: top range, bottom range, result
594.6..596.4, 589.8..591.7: 0.91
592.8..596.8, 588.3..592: 1.08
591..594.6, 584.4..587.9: 1.06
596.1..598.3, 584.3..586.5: 1.08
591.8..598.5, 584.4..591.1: 1.04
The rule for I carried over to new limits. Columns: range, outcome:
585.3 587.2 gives 14.6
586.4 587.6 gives 15.7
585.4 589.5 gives 14.6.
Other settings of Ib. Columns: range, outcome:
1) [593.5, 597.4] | 18.84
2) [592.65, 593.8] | 17.51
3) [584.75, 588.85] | 24.64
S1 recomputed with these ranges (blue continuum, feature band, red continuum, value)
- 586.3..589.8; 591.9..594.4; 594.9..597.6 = -0.06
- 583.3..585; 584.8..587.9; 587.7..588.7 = 0.04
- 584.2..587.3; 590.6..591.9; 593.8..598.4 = -0.08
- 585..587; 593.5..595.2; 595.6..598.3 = 0.00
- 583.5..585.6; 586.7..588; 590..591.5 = -0.18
